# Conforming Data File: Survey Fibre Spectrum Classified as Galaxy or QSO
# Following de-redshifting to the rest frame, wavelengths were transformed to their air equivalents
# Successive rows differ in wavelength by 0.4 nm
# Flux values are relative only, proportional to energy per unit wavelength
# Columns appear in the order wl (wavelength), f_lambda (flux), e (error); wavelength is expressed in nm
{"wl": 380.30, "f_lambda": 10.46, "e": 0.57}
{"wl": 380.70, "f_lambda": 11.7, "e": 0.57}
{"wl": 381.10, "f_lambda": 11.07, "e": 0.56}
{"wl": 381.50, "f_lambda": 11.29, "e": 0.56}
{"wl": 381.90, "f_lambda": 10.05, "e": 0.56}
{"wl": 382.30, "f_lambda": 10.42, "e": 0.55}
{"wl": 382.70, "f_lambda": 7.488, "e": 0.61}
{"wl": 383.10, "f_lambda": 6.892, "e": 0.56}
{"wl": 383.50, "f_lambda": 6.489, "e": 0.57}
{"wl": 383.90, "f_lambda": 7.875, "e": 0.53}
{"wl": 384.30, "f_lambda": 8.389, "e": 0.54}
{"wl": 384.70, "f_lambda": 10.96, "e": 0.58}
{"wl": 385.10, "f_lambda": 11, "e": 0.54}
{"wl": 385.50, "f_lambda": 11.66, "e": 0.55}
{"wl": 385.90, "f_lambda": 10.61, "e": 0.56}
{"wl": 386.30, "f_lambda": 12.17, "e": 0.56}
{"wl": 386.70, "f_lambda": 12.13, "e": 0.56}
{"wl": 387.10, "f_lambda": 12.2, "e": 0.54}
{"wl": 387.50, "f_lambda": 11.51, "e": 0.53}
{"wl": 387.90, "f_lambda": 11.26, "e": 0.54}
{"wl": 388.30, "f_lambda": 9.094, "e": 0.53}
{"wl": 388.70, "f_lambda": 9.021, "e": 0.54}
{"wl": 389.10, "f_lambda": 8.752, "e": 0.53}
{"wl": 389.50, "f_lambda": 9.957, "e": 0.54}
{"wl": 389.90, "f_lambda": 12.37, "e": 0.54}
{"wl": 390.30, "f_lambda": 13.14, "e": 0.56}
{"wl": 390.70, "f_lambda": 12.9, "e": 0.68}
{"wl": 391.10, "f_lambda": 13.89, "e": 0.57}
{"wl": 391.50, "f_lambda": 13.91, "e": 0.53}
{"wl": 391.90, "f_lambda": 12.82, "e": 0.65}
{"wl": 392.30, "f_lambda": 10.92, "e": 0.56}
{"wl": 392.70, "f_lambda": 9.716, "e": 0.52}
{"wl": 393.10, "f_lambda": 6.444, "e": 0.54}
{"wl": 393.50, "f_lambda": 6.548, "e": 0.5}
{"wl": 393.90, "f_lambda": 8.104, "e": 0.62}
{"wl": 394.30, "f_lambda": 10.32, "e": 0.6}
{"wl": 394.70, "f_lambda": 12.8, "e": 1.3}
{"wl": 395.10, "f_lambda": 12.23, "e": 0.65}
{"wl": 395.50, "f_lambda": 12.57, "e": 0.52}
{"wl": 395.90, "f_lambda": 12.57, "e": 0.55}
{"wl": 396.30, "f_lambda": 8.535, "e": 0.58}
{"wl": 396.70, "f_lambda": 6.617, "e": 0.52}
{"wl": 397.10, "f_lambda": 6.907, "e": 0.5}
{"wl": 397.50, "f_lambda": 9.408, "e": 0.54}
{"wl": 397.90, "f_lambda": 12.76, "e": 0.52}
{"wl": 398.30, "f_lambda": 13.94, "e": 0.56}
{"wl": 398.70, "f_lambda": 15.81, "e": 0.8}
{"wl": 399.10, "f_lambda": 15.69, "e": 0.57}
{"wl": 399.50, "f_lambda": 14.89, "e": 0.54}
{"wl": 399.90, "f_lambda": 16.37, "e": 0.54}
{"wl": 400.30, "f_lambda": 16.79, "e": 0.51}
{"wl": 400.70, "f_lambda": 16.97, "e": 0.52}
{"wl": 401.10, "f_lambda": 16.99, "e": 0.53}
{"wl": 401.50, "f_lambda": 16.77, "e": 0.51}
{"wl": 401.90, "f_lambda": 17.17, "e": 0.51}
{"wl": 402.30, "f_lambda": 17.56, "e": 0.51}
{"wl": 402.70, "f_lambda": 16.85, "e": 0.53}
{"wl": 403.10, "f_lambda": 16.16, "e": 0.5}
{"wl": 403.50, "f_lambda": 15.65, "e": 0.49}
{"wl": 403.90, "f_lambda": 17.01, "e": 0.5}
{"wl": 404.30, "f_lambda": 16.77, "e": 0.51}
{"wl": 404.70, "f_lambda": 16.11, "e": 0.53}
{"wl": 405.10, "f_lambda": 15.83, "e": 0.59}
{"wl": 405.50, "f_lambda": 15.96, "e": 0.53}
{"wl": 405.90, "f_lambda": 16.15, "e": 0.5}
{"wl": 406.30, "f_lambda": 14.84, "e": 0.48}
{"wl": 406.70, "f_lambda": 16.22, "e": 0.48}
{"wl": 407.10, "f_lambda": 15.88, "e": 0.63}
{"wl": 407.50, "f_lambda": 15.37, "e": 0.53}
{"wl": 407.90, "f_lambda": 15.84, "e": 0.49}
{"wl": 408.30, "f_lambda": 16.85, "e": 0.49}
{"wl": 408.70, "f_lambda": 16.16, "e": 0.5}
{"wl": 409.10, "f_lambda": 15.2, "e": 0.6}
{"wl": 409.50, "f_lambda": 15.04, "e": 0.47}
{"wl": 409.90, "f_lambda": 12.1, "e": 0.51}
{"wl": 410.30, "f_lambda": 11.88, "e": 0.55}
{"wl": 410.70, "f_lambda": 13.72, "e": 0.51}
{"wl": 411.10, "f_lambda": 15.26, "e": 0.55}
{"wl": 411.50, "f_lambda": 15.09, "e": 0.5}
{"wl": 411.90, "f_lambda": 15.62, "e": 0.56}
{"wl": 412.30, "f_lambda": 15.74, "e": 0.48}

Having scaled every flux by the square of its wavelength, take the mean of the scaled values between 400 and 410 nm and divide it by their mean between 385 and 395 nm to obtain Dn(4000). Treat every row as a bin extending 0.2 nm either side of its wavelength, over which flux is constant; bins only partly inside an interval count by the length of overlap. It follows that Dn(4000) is 1.59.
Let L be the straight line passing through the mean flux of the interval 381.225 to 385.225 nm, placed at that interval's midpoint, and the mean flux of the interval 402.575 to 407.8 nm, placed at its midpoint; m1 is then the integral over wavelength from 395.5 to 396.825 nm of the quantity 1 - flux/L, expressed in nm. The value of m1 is 0.33 nm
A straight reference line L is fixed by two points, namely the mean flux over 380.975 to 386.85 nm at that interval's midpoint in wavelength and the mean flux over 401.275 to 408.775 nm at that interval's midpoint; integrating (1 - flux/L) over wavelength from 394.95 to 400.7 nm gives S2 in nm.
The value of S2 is 0.61 nm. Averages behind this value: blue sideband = 9.87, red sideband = 16.3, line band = 12.7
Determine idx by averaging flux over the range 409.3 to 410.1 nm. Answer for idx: 13.6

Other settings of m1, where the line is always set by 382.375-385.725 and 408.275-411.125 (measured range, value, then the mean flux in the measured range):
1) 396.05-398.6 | 0.383 nm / 9.99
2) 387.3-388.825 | -0.082 nm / 10.3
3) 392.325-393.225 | 0.166 nm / 8.77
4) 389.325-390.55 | -0.209 nm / 11.9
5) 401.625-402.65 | -0.362 nm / 17.2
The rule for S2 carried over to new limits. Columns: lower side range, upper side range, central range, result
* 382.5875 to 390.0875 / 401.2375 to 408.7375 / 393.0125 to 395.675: 0.581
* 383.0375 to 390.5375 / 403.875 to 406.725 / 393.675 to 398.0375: 0.972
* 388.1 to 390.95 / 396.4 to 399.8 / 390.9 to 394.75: 0.270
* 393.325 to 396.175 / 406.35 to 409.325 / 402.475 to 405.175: -0.396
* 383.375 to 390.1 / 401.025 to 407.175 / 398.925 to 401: -0.173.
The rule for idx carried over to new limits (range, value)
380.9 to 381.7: 11.2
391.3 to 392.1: 13.4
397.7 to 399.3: 14.5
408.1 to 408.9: 16.5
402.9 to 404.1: 16.3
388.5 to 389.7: 9.24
